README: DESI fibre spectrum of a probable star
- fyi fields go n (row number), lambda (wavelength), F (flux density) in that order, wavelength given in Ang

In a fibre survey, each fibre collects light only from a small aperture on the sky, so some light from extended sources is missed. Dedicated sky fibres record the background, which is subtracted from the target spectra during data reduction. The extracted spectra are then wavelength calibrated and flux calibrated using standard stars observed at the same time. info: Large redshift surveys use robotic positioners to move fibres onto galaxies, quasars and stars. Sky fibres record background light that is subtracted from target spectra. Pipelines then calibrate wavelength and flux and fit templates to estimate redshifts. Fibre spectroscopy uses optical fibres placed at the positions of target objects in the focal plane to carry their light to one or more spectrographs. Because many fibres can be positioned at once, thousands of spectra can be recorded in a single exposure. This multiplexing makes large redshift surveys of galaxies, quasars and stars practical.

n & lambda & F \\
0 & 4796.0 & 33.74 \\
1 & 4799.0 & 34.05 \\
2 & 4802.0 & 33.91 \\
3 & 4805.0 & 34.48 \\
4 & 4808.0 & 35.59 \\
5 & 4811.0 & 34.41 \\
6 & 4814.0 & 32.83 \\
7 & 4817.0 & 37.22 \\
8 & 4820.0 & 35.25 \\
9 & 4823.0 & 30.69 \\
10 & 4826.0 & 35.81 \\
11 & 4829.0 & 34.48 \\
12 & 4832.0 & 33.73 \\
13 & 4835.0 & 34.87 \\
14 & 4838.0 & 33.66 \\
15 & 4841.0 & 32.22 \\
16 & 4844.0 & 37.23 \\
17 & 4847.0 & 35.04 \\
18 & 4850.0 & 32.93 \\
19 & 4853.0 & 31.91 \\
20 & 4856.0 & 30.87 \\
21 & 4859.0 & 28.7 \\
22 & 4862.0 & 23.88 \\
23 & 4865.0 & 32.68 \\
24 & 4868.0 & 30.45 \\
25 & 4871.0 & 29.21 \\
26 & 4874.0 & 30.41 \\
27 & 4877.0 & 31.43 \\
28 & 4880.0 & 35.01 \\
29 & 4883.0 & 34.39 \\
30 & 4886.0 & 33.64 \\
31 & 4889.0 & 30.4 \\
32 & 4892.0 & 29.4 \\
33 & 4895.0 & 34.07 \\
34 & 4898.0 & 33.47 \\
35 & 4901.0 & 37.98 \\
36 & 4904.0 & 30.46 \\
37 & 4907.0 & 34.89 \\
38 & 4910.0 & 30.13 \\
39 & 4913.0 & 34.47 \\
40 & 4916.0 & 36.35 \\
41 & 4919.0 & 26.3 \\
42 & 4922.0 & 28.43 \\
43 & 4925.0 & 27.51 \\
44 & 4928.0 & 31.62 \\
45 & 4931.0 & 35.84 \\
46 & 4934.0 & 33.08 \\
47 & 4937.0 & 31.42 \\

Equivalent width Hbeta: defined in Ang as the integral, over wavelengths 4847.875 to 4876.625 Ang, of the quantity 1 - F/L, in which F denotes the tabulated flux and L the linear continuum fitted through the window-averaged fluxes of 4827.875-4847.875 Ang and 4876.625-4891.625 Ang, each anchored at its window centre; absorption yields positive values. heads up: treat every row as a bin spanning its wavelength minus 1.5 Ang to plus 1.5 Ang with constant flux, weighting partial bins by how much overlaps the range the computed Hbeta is 2.8 Ang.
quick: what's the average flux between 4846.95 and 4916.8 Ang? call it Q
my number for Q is 32.1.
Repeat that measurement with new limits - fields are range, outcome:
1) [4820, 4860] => 33.4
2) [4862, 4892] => 31.4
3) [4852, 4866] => 29.4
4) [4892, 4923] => 32.6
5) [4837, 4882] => 31.7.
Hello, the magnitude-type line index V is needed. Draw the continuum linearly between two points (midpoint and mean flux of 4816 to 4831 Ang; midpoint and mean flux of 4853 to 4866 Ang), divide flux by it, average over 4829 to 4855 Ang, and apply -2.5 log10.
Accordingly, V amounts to -0.07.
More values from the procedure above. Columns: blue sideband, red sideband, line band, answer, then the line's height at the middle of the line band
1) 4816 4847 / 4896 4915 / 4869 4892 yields 0.07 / 33.9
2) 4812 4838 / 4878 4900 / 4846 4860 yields 0.06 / 33.7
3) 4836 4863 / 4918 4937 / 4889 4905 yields -0.06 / 31.2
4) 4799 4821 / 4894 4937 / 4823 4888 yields 0.04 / 33.7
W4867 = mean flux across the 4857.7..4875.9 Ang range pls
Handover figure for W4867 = 29.3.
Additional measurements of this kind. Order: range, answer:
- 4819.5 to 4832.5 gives 33.9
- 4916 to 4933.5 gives 30.7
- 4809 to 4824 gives 34.2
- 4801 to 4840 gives 34.4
